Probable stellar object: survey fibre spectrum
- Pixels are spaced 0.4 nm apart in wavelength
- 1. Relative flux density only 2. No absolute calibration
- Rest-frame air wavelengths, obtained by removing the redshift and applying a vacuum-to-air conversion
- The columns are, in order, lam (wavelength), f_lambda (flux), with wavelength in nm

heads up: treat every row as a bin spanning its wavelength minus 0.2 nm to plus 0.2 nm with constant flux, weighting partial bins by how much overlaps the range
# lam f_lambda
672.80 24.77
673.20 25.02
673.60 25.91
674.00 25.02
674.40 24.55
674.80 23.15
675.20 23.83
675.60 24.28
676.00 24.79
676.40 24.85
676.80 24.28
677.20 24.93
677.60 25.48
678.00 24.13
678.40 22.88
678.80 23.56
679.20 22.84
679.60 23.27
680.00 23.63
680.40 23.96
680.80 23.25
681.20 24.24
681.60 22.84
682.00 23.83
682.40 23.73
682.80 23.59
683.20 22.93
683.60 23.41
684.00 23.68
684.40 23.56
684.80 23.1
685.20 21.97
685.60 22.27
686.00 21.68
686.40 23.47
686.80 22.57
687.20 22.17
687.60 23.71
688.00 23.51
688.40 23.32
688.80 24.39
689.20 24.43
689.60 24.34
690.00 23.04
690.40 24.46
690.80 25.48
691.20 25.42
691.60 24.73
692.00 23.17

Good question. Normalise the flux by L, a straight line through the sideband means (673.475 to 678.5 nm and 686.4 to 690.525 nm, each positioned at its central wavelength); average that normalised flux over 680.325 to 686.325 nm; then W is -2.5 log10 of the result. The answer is 0.03 mag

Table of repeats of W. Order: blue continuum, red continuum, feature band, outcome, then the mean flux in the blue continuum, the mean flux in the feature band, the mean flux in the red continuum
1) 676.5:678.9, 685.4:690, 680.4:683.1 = 0.01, 24.3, 23.6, 23.3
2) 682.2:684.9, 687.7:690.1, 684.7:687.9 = 0.05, 23.4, 22.6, 23.9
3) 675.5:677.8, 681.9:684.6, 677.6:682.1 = 0.03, 24.8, 23.6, 23.5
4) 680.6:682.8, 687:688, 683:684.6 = 0.00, 23.6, 23.4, 23.1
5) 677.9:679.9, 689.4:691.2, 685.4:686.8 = 0.07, 23.3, 22.5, 24.5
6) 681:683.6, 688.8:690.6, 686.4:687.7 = 0.05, 23.5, 22.8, 24.1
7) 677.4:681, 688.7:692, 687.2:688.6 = 0.04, 23.7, 23.3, 24.5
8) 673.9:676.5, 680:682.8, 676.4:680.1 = 0.00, 24.3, 23.9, 23.6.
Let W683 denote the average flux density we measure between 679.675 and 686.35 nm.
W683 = 23.2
